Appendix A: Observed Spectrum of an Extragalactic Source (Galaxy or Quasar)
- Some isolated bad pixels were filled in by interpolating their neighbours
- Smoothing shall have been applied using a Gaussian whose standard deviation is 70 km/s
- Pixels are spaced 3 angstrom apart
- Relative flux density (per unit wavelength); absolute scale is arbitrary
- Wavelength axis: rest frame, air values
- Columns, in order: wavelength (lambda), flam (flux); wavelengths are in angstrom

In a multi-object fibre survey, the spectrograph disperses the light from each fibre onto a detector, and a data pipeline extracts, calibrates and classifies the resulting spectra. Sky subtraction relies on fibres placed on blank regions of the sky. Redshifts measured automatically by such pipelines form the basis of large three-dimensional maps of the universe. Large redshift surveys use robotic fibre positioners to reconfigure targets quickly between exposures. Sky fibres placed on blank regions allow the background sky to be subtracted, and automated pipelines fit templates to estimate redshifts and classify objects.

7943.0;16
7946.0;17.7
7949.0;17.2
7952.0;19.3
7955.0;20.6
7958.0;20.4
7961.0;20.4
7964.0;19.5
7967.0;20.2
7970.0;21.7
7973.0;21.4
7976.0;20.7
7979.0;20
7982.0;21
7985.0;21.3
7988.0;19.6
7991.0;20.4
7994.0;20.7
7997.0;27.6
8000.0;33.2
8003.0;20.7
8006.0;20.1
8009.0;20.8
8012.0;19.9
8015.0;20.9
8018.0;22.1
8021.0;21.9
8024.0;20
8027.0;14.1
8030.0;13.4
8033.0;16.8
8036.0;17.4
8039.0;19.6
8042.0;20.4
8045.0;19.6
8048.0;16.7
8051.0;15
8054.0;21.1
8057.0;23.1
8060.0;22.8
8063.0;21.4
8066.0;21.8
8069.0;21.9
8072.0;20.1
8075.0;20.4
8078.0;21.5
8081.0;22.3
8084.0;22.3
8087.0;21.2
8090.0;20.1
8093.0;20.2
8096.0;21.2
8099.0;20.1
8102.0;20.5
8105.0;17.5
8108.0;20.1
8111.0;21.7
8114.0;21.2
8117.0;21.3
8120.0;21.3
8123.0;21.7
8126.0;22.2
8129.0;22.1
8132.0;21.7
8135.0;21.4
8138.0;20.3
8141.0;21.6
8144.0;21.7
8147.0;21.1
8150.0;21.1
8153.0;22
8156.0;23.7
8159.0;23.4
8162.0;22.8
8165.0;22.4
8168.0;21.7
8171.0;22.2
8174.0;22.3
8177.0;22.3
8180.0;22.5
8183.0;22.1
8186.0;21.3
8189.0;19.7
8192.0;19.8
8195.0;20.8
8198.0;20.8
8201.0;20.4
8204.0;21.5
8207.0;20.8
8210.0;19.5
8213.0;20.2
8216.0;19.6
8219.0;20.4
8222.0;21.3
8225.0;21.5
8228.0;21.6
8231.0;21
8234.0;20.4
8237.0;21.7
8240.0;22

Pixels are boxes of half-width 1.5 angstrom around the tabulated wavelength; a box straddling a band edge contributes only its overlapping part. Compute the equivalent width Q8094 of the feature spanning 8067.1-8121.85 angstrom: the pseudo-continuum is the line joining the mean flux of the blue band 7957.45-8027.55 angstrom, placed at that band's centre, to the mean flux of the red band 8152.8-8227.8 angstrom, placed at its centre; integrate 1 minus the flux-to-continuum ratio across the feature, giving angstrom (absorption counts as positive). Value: 1.3 angstrom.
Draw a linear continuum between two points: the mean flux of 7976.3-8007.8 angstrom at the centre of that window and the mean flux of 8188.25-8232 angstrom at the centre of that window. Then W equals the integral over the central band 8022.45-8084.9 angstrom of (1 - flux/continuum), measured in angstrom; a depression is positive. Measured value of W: 6.5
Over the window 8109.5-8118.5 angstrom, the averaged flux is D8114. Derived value 21.4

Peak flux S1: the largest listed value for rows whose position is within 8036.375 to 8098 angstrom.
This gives 23.1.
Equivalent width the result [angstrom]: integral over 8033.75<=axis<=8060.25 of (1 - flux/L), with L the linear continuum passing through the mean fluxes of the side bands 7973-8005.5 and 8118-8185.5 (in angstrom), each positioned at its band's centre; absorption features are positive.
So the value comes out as 3.5 angstrom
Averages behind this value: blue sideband 22.4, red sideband 22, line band 19.3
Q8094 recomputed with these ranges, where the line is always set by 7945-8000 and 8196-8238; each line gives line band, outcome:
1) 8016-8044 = 3.2 angstrom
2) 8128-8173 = -2.5 angstrom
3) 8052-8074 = -0.7 angstrom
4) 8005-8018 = 0.2 angstrom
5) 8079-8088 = -0.5 angstrom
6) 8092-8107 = 0.7 angstrom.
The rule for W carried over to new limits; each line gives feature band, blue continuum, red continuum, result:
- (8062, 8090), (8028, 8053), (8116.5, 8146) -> -3.5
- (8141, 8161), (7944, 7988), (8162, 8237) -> -1.2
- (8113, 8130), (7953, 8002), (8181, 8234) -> -0.4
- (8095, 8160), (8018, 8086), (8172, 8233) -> -2.9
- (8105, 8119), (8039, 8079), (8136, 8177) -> 0.4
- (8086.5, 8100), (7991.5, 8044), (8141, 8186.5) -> 0.5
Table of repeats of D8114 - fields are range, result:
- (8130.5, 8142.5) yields 21.2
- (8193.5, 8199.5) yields 20.8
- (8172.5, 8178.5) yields 22.3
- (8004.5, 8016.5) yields 20.4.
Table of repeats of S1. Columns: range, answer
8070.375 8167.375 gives 23.7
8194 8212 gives 21.5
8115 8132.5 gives 22.2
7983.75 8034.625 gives 33.2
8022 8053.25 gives 20.4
